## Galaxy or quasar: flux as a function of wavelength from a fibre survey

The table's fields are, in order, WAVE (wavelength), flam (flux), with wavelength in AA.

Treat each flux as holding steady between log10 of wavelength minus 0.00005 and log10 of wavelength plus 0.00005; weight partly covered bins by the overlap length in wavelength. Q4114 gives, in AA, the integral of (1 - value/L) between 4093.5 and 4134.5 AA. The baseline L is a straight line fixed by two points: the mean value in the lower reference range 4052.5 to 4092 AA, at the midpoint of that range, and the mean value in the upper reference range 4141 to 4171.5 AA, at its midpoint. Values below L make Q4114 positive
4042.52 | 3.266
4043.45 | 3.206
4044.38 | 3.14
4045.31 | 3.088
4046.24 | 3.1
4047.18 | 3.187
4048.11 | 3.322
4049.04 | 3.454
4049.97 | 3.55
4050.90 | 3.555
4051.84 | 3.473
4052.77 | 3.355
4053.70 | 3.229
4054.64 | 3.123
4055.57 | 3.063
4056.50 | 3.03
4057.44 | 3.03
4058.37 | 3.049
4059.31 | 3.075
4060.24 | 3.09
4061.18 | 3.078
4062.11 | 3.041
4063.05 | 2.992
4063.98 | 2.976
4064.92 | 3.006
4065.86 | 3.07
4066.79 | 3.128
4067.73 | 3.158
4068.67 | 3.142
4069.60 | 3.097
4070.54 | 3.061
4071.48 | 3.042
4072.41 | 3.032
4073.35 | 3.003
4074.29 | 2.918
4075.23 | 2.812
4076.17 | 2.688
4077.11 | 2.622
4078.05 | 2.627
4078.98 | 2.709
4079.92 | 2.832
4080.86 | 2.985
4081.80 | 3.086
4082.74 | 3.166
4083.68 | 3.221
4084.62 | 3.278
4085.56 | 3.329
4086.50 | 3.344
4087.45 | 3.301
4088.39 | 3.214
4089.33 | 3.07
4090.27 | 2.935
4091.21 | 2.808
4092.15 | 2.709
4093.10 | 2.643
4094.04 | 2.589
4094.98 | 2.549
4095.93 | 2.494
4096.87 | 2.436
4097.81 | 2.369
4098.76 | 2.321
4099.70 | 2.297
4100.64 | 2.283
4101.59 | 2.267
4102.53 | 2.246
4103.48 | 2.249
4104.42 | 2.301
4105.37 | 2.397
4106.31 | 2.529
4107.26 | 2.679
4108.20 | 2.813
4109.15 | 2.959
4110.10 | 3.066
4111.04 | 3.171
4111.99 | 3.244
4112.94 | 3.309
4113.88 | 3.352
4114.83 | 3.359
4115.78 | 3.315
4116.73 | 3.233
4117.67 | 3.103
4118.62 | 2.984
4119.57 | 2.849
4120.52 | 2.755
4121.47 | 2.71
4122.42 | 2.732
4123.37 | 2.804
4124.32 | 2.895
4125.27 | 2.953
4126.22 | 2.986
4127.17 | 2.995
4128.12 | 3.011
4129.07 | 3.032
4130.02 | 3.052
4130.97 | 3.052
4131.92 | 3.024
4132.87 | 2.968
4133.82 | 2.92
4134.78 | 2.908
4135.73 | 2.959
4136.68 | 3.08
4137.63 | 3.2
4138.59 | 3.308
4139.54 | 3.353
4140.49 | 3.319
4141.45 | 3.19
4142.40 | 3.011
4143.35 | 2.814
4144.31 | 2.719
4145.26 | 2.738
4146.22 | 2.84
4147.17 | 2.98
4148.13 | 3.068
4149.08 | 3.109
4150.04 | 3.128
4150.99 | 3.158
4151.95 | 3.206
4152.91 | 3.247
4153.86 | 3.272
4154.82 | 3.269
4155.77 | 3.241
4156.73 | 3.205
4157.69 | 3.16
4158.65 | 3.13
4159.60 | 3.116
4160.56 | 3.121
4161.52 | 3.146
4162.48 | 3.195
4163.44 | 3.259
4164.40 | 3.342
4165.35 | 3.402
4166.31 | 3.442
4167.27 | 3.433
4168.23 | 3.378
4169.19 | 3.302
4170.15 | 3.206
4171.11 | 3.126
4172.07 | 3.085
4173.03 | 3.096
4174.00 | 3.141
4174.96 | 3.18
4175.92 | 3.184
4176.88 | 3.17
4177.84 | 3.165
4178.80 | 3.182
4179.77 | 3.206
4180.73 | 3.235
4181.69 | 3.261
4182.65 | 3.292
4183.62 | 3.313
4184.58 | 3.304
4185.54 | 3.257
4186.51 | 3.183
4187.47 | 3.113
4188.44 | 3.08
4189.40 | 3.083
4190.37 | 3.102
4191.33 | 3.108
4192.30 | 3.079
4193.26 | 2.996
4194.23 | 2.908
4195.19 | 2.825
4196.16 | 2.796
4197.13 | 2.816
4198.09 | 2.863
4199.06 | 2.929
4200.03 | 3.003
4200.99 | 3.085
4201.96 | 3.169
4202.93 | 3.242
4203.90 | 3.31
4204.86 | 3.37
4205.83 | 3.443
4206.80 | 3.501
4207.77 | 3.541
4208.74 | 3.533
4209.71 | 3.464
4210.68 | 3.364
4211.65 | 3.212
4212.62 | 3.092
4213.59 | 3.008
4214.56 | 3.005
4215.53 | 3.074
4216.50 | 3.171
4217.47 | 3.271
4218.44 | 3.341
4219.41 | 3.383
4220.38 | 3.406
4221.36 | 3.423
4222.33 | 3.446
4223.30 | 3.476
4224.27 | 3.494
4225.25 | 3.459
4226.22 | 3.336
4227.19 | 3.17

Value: 3.9 AA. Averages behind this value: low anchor 3.04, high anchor 3.16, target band 2.81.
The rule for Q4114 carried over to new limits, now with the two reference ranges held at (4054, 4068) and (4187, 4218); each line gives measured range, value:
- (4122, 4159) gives 0.64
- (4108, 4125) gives 0.30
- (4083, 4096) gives 0.41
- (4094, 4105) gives 2.58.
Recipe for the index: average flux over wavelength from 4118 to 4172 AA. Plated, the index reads 3.09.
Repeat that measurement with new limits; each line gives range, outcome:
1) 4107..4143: 3.05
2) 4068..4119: 2.86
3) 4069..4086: 2.97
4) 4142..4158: 3.07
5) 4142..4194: 3.16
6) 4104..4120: 2.98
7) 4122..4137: 2.96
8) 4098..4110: 2.46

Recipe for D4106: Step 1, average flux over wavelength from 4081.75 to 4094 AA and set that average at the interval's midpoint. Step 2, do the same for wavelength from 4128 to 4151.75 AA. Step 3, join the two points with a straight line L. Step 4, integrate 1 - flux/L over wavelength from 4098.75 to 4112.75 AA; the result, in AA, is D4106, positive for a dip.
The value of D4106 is 2.0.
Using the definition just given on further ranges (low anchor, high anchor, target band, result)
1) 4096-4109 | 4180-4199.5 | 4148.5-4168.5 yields -2.76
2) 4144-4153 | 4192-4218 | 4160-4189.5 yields -1.39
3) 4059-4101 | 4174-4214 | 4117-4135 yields 0.44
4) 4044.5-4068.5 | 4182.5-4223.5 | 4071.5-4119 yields 4.90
